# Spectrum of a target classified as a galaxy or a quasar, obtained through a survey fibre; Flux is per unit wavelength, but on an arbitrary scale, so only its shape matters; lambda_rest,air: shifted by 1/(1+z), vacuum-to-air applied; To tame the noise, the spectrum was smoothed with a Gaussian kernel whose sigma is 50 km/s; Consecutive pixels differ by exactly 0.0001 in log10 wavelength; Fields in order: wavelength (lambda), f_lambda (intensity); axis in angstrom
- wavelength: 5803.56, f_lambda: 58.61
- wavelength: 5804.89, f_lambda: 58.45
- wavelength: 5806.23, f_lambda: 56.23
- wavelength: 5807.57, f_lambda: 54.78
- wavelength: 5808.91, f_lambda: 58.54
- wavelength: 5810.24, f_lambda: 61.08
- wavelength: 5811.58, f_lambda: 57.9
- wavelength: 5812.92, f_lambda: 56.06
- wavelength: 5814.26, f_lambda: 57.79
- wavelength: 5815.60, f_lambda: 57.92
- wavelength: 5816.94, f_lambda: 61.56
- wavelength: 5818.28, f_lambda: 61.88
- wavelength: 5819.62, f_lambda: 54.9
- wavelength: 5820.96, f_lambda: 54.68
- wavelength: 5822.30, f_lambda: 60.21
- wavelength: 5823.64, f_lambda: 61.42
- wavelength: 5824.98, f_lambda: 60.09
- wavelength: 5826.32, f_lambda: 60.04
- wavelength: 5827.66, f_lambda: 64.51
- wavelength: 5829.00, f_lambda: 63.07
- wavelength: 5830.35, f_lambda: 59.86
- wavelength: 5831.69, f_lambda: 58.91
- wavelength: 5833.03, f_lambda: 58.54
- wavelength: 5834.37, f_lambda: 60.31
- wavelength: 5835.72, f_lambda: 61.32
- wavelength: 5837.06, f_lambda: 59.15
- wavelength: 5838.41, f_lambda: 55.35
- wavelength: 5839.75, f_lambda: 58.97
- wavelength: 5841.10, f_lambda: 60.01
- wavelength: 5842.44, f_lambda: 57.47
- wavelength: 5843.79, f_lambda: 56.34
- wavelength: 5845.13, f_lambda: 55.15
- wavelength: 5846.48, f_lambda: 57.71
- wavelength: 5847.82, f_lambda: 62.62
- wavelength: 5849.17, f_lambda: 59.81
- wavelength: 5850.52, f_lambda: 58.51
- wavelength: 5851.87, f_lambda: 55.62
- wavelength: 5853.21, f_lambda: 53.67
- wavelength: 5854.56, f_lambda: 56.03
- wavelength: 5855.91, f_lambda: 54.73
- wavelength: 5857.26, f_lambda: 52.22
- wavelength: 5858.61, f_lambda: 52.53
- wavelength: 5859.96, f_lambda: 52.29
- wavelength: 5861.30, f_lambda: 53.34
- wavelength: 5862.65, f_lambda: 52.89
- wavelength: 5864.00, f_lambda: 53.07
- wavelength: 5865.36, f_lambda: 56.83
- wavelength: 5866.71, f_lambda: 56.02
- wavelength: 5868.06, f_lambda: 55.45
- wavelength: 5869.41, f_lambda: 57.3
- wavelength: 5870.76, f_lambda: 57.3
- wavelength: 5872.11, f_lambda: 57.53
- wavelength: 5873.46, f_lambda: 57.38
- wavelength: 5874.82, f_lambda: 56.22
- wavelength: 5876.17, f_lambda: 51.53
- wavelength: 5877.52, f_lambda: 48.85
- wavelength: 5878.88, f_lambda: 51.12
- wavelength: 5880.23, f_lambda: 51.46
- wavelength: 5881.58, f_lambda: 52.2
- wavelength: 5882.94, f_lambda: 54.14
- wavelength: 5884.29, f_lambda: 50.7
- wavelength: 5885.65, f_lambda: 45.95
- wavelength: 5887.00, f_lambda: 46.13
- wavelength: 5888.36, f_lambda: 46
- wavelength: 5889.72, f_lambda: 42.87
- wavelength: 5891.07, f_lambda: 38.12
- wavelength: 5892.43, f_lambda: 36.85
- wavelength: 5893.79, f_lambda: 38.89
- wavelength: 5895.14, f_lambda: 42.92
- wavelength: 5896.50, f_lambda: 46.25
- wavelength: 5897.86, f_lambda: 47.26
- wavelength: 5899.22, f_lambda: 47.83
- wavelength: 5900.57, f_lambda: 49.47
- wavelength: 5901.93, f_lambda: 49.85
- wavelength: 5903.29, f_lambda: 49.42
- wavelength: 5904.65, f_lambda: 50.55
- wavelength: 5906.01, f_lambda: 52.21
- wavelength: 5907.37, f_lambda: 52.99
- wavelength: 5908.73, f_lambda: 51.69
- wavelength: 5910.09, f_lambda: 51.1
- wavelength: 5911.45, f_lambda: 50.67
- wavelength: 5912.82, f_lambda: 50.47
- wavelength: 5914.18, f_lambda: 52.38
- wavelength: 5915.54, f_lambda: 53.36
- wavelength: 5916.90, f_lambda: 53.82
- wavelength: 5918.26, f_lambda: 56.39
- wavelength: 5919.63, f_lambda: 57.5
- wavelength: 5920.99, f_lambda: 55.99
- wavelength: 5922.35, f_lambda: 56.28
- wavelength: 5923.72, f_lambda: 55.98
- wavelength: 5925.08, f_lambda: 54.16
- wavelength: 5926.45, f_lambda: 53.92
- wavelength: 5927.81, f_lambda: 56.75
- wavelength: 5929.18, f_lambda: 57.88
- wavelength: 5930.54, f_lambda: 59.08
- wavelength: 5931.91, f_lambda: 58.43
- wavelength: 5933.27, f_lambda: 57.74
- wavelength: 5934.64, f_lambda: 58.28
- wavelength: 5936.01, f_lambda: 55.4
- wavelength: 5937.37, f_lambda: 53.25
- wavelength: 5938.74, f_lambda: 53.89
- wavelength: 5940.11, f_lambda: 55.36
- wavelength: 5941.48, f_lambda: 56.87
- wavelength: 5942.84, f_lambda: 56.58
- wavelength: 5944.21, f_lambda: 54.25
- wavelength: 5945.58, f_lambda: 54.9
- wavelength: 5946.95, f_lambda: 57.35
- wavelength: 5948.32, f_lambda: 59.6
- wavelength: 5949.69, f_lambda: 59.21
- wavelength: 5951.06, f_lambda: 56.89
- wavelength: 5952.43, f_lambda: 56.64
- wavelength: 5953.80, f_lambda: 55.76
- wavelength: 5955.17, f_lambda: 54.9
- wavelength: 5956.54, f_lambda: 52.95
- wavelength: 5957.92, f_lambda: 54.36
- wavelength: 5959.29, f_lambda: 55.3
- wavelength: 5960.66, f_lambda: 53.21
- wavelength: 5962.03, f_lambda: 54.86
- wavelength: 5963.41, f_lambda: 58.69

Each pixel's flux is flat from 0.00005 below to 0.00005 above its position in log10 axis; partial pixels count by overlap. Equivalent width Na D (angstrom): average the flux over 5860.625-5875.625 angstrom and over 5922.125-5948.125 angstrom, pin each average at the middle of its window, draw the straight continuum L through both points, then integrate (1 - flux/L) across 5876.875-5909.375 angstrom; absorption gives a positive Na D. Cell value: 4.80 angstrom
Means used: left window 55.7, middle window 47.6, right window 56.2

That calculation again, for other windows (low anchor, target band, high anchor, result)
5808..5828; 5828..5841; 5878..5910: -0.7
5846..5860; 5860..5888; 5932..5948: 1.5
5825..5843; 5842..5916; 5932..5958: 8.3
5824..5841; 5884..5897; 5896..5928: 2.7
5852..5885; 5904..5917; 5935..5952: 0.8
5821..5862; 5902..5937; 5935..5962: 1.1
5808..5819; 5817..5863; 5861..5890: -1.3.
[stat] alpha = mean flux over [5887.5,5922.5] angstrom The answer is 49.2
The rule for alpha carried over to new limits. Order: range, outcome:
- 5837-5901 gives 52.4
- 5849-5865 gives 54.4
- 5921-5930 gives 55.9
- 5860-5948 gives 52.5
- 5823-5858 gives 58.5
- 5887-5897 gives 41.9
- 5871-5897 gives 48.3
